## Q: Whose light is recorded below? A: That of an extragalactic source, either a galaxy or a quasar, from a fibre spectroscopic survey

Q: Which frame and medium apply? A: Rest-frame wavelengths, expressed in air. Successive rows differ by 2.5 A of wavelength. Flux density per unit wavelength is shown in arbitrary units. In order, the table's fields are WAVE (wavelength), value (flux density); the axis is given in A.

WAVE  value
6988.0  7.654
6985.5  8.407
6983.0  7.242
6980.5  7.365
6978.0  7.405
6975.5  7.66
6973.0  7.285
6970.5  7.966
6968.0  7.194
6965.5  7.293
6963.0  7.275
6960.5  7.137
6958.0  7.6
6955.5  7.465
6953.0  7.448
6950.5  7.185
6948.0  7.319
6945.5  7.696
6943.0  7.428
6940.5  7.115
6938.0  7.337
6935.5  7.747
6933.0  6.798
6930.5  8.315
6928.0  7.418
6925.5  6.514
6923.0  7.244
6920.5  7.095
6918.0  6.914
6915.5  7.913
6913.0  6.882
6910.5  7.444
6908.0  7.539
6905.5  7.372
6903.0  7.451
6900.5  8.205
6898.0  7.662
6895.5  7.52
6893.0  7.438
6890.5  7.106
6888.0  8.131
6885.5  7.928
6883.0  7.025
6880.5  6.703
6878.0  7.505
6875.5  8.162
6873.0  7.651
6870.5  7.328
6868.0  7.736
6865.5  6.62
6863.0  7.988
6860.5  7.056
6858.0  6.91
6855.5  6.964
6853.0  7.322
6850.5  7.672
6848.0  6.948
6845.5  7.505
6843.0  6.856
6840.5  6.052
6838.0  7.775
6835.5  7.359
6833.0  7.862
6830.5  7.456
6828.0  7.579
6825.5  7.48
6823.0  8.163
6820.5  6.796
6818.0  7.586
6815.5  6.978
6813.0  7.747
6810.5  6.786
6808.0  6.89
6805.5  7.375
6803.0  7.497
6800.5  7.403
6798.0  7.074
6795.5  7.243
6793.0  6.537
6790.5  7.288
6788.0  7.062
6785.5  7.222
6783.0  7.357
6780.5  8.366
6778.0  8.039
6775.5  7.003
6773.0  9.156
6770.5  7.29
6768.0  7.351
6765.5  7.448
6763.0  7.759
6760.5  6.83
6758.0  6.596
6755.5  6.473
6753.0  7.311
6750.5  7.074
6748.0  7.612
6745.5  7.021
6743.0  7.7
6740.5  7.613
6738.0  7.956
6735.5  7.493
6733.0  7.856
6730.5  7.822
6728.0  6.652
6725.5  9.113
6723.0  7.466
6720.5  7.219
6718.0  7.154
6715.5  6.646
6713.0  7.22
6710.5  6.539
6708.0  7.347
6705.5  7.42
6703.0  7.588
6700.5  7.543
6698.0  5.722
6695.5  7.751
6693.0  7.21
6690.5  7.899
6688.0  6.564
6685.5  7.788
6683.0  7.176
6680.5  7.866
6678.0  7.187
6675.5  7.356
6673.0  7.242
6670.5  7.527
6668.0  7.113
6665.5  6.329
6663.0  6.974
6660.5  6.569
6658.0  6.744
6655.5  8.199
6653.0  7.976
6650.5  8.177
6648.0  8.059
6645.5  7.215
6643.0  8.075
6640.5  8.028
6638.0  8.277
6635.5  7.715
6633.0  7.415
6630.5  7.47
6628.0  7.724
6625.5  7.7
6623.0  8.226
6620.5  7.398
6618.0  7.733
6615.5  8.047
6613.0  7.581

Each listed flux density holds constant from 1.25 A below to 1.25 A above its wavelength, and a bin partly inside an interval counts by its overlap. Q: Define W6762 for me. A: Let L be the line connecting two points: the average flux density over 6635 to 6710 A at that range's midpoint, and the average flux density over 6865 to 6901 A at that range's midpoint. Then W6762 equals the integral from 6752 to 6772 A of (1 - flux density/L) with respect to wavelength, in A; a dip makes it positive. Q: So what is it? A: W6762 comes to 0.8 A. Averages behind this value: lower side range 7.41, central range 7.16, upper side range 7.52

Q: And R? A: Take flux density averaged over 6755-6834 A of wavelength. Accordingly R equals 7.37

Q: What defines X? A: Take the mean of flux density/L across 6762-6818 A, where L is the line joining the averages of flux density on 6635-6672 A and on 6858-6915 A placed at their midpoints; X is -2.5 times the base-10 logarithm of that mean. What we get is 0.01 mag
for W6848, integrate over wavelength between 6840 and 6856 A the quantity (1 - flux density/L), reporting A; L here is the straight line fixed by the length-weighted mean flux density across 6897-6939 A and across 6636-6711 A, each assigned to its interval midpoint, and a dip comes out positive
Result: 0.7 A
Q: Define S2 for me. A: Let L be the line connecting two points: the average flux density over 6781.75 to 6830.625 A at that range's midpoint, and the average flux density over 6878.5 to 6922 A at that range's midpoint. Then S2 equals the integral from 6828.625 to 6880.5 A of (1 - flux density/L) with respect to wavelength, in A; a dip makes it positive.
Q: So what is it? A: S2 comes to 0.2 A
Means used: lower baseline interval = 7.27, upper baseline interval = 7.43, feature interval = 7.32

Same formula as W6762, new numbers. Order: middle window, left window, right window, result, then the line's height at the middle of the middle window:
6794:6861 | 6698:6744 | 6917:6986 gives 1.2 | 7.4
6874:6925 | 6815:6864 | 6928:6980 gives -0.5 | 7.38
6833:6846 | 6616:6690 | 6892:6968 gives 0.5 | 7.43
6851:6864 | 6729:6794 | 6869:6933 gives 0.3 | 7.44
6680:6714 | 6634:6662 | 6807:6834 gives 1.7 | 7.63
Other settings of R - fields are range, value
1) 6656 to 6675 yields 7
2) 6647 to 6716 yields 7.28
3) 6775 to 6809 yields 7.32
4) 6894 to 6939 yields 7.41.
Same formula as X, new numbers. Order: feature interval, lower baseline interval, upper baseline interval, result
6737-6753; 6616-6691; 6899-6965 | 0.00 mag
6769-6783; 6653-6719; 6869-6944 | -0.09 mag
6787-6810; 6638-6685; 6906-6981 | 0.04 mag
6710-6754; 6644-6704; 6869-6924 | -0.01 mag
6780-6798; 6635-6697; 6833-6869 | 0.01 mag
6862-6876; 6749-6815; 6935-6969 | -0.03 mag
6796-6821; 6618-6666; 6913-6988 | 0.04 mag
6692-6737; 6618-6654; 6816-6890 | 0.05 mag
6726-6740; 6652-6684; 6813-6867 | -0.06 mag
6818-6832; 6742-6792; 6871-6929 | -0.01 mag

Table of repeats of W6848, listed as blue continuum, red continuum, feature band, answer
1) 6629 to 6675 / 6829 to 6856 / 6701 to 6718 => 0.65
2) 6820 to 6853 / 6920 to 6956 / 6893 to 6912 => -0.59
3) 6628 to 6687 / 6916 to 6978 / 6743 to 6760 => 0.91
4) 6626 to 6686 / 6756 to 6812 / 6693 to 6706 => 0.45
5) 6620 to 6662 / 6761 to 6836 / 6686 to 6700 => 0.95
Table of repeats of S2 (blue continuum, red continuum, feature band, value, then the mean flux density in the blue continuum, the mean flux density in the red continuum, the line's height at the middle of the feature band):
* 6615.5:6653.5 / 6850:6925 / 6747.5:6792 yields 1.19 A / 7.82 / 7.4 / 7.6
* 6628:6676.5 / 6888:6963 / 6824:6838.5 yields -0.29 A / 7.5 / 7.4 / 7.44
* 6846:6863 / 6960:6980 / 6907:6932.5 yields 0.07 A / 7.22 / 7.41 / 7.33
